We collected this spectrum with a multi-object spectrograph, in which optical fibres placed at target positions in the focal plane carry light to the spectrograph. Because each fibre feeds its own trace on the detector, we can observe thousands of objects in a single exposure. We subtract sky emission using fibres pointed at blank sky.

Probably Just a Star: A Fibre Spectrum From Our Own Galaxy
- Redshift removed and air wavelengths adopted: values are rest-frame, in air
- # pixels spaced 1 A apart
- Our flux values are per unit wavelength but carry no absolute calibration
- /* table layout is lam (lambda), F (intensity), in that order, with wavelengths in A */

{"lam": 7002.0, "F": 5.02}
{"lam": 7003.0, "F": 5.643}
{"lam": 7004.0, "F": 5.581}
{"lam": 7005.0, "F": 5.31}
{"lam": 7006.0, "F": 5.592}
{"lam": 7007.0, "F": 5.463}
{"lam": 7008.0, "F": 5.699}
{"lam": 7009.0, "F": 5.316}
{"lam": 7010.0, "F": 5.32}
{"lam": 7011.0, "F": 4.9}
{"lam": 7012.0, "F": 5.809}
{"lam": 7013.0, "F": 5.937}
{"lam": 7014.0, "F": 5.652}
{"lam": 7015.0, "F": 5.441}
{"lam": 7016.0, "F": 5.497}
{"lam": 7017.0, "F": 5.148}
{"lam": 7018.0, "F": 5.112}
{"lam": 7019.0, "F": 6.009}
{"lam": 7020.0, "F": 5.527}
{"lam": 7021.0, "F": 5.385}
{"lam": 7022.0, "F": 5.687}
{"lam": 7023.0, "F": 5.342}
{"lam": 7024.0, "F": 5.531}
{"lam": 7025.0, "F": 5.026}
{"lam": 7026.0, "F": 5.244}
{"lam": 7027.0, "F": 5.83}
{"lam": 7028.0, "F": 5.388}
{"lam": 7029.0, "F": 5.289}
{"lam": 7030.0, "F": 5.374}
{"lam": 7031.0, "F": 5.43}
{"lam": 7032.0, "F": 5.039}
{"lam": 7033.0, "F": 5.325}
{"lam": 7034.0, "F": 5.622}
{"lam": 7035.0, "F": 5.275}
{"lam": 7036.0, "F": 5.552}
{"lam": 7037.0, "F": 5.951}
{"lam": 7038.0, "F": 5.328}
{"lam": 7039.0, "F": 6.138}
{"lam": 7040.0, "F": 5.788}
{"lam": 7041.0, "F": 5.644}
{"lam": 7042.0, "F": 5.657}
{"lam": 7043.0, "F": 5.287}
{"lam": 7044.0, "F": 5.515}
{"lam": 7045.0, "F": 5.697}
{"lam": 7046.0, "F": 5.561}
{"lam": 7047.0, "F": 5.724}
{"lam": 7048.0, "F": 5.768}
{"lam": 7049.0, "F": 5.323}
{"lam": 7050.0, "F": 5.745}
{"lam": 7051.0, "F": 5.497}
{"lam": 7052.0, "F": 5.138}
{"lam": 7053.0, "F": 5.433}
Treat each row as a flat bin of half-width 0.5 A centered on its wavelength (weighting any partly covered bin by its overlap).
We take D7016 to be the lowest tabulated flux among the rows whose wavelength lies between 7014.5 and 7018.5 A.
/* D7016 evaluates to 5.112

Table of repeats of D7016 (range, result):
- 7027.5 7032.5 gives 5.039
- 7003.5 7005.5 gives 5.31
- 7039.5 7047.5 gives 5.287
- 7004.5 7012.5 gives 4.9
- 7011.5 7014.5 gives 5.652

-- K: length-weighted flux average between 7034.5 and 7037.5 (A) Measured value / 5.59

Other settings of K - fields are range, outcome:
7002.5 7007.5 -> 5.52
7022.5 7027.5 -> 5.39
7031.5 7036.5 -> 5.36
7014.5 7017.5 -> 5.36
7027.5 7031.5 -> 5.37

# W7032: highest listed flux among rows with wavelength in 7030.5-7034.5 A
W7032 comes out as 5.622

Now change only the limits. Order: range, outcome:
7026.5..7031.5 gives 5.83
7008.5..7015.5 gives 5.937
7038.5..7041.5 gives 6.138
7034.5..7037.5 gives 5.951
